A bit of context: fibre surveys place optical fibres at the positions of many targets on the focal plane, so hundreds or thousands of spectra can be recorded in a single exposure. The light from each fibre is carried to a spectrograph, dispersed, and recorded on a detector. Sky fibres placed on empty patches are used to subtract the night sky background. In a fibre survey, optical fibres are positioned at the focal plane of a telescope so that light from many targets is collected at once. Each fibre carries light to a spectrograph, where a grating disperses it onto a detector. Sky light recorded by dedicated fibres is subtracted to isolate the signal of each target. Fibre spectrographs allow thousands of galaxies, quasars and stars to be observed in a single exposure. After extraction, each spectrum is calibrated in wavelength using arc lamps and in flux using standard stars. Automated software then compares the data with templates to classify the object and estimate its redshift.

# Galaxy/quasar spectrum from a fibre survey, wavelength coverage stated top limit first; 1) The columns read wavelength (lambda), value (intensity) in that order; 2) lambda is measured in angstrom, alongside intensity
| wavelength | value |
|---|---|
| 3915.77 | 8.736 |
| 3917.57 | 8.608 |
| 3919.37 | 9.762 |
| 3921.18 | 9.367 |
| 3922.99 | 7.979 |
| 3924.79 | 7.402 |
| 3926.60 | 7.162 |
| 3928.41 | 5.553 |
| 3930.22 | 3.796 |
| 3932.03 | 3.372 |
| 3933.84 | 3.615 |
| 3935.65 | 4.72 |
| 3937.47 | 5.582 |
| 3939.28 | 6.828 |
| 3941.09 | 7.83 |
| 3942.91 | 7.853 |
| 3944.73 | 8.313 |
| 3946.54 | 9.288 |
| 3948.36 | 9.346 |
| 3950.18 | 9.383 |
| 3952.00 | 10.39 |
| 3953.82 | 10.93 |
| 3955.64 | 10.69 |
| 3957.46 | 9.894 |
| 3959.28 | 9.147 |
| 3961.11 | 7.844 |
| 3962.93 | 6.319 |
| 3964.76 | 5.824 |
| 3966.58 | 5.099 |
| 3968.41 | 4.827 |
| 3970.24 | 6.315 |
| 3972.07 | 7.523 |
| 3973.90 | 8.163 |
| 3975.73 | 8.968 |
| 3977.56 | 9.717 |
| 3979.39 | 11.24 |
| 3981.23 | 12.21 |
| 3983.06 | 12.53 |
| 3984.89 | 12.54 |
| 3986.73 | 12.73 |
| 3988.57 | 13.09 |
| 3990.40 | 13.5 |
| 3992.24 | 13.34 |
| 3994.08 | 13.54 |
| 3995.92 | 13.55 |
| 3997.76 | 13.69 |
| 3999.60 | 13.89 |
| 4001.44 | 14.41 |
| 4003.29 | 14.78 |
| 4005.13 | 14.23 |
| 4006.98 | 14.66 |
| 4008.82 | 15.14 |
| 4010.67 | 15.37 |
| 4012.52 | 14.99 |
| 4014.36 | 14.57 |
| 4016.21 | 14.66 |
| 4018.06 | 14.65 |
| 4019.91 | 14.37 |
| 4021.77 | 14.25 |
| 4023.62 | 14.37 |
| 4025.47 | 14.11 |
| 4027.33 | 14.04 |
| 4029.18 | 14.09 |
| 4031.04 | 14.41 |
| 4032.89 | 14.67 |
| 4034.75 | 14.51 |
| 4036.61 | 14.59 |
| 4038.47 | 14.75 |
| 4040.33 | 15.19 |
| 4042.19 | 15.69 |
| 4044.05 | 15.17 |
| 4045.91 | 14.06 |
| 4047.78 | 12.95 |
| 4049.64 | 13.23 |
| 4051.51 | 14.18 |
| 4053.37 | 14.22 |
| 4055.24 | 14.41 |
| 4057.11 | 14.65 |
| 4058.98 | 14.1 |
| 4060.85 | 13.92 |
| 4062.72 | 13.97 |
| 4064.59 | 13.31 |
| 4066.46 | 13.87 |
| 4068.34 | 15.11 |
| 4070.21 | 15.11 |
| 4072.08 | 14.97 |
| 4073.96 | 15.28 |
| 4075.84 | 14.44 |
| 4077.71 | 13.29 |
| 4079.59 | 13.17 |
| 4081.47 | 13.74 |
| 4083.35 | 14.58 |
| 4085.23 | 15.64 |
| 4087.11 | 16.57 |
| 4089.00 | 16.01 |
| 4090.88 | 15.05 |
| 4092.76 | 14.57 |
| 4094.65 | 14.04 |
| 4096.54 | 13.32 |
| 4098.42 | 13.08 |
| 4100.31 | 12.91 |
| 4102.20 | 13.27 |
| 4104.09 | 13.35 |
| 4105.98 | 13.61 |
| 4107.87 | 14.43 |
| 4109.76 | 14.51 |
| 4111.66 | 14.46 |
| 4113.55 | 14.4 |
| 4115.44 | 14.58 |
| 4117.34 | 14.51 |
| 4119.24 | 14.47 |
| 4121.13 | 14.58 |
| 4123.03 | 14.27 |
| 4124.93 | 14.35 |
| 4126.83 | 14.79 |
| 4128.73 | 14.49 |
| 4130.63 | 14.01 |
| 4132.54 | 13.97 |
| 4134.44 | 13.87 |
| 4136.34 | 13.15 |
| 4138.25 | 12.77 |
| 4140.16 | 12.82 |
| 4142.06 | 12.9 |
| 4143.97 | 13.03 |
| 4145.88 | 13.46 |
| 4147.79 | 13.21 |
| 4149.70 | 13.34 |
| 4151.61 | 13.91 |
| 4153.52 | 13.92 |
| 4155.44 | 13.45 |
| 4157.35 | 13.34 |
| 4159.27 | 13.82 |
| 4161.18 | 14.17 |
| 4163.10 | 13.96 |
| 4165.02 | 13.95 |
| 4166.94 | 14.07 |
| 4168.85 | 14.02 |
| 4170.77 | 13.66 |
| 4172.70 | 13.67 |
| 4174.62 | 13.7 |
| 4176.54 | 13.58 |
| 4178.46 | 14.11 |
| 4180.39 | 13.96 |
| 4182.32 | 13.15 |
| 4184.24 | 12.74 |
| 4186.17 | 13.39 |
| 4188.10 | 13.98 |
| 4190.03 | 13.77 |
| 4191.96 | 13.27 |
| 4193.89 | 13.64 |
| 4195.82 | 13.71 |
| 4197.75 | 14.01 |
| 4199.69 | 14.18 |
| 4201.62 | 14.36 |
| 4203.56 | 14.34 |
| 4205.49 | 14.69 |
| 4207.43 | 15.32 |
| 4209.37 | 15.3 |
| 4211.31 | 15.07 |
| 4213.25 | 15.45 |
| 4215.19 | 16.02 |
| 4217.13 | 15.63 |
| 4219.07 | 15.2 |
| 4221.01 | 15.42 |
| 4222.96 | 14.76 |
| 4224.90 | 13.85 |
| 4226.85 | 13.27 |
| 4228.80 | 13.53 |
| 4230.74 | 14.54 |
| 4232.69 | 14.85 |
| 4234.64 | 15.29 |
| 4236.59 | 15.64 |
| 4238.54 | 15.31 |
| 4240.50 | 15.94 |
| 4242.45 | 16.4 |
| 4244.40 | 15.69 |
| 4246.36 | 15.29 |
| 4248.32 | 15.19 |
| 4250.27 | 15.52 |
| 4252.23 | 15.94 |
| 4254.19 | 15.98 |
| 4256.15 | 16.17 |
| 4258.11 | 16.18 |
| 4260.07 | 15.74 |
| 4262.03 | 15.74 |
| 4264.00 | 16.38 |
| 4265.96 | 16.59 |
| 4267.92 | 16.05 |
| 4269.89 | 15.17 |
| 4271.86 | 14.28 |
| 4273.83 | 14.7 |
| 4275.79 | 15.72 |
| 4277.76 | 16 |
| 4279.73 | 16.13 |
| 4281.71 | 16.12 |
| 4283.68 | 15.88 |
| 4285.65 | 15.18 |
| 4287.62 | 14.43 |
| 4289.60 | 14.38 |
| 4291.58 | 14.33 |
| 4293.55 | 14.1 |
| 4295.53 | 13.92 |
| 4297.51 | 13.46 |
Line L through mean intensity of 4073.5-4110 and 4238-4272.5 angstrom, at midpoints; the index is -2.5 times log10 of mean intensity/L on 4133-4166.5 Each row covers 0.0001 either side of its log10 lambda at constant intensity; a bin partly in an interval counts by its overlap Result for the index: 0.10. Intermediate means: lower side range 14.2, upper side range 15.8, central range 13.5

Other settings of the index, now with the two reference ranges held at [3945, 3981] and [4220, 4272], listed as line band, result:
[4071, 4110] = -0.22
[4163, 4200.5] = 0.01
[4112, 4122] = -0.18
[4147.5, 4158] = -0.04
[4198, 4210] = -0.02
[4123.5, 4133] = -0.15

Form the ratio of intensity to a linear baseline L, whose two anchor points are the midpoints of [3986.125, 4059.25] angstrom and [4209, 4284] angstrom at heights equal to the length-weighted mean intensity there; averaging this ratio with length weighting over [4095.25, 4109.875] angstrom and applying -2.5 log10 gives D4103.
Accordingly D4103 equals 0.090 mag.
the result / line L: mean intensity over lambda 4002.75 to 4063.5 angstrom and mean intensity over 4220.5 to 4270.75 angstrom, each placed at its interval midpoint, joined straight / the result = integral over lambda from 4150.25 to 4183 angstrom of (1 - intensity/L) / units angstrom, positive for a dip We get 2.7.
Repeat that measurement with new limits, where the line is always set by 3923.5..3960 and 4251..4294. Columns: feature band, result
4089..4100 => -2.8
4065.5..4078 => -4.6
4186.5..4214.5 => -1.1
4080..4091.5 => -4.3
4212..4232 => -0.7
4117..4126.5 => -2.0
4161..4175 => -1.0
